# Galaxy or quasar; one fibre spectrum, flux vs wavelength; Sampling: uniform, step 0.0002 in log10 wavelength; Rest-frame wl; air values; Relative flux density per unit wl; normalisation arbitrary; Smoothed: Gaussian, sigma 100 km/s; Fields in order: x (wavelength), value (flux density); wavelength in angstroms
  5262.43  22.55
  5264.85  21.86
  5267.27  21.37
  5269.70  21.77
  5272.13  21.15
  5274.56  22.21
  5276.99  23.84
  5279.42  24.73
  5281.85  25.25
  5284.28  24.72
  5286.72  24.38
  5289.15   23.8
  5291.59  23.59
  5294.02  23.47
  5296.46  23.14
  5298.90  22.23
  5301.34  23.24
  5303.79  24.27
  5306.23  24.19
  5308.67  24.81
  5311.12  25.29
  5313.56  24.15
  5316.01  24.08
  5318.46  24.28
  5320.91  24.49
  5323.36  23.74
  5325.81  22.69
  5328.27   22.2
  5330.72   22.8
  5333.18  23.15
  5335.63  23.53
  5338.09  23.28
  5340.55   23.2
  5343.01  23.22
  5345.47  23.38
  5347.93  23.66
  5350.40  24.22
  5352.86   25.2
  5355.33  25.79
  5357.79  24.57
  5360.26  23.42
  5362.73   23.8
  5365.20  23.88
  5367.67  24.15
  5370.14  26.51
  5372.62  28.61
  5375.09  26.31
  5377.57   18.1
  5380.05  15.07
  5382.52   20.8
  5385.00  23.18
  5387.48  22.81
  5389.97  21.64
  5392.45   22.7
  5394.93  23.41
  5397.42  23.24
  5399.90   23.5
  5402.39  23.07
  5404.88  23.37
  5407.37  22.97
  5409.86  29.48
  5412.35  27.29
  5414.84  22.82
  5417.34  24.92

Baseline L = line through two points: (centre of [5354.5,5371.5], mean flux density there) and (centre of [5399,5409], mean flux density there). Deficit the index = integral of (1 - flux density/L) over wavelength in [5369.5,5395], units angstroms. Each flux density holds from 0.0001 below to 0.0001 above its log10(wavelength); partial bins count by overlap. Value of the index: 1.6 angstroms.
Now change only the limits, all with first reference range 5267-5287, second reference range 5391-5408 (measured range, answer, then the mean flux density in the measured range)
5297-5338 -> -0.7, 23.7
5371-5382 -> 0.5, 22.1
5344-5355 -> -0.5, 24.2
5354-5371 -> -1.0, 24.6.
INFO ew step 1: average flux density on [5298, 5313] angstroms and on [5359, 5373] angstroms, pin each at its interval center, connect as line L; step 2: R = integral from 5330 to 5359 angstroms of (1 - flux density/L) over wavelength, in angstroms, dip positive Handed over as 0.8 angstroms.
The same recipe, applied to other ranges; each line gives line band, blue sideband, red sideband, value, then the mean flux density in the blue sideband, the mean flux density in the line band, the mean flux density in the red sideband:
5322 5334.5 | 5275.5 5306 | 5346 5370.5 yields 0.6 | 23.9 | 22.9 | 24.4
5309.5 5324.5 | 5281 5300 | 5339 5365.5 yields -0.3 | 23.8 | 24.4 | 24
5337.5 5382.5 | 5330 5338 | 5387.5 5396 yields -1.3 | 23.2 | 23.6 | 22.6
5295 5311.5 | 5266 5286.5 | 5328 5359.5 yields -0.3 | 23.2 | 23.8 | 23.8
